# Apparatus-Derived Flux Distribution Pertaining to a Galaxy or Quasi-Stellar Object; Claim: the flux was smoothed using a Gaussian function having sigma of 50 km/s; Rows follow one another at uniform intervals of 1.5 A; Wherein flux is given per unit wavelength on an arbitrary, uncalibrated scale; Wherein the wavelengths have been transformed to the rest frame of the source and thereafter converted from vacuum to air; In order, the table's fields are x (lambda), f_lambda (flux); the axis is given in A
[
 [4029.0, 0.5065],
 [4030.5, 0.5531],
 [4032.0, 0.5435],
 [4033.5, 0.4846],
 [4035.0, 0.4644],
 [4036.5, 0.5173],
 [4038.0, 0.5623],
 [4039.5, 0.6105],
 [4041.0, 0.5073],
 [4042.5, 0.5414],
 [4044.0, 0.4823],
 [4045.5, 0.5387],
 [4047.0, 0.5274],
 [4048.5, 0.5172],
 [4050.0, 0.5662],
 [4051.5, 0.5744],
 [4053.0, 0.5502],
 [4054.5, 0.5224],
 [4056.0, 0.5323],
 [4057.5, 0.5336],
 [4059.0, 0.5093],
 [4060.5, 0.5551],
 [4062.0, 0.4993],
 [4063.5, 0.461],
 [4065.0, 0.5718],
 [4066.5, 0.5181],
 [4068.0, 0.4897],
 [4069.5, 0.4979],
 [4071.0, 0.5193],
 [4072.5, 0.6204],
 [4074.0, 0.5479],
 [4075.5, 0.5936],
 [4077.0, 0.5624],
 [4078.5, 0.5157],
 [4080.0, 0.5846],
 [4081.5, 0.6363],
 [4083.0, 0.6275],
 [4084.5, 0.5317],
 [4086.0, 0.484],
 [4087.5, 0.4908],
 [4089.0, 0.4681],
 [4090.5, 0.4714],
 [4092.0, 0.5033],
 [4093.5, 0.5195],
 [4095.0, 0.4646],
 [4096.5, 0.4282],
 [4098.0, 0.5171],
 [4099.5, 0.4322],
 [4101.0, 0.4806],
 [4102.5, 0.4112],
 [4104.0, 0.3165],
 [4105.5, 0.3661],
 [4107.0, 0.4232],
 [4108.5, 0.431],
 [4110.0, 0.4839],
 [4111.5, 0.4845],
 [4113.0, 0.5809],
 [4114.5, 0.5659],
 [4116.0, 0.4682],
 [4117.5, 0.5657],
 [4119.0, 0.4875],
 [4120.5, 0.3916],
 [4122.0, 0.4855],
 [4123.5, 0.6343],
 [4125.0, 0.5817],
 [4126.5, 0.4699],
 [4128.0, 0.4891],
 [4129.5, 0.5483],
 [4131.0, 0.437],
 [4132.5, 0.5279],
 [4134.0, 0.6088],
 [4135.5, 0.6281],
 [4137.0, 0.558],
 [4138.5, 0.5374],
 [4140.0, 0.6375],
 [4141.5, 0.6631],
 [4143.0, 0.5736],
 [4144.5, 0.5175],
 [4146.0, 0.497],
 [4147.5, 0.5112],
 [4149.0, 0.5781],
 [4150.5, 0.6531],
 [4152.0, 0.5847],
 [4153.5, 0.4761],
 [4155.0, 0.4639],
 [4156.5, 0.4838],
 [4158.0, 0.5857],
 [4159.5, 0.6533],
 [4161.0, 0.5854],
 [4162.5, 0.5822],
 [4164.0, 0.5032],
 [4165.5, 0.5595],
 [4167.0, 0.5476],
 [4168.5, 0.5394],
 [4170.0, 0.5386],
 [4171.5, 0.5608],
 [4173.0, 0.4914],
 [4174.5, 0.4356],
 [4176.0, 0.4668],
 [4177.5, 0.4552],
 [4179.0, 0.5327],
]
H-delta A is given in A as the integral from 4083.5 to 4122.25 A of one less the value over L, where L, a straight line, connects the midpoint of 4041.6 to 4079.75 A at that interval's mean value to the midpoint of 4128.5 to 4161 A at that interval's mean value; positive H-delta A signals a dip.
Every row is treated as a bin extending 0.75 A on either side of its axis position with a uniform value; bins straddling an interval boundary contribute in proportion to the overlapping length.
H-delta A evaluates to 5.3 A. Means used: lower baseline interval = 0.534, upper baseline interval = 0.558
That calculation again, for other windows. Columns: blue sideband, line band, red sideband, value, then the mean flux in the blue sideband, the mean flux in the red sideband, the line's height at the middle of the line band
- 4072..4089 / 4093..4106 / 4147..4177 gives 2.7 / 0.558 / 0.54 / 0.554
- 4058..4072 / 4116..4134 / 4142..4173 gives 0.8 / 0.516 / 0.549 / 0.537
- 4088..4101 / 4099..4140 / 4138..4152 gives 2.1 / 0.476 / 0.575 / 0.525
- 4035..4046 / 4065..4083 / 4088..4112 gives -2.7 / 0.532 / 0.45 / 0.486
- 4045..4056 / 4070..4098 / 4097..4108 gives -4.0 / 0.542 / 0.421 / 0.464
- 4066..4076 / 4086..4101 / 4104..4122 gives 0.8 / 0.54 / 0.471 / 0.503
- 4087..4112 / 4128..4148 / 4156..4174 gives -1.8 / 0.452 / 0.552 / 0.511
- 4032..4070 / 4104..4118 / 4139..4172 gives 1.8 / 0.526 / 0.559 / 0.545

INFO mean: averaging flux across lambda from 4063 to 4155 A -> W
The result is 0.52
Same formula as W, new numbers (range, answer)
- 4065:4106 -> 0.506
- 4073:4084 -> 0.581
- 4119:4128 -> 0.509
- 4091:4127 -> 0.479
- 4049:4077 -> 0.537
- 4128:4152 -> 0.563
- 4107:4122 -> 0.491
